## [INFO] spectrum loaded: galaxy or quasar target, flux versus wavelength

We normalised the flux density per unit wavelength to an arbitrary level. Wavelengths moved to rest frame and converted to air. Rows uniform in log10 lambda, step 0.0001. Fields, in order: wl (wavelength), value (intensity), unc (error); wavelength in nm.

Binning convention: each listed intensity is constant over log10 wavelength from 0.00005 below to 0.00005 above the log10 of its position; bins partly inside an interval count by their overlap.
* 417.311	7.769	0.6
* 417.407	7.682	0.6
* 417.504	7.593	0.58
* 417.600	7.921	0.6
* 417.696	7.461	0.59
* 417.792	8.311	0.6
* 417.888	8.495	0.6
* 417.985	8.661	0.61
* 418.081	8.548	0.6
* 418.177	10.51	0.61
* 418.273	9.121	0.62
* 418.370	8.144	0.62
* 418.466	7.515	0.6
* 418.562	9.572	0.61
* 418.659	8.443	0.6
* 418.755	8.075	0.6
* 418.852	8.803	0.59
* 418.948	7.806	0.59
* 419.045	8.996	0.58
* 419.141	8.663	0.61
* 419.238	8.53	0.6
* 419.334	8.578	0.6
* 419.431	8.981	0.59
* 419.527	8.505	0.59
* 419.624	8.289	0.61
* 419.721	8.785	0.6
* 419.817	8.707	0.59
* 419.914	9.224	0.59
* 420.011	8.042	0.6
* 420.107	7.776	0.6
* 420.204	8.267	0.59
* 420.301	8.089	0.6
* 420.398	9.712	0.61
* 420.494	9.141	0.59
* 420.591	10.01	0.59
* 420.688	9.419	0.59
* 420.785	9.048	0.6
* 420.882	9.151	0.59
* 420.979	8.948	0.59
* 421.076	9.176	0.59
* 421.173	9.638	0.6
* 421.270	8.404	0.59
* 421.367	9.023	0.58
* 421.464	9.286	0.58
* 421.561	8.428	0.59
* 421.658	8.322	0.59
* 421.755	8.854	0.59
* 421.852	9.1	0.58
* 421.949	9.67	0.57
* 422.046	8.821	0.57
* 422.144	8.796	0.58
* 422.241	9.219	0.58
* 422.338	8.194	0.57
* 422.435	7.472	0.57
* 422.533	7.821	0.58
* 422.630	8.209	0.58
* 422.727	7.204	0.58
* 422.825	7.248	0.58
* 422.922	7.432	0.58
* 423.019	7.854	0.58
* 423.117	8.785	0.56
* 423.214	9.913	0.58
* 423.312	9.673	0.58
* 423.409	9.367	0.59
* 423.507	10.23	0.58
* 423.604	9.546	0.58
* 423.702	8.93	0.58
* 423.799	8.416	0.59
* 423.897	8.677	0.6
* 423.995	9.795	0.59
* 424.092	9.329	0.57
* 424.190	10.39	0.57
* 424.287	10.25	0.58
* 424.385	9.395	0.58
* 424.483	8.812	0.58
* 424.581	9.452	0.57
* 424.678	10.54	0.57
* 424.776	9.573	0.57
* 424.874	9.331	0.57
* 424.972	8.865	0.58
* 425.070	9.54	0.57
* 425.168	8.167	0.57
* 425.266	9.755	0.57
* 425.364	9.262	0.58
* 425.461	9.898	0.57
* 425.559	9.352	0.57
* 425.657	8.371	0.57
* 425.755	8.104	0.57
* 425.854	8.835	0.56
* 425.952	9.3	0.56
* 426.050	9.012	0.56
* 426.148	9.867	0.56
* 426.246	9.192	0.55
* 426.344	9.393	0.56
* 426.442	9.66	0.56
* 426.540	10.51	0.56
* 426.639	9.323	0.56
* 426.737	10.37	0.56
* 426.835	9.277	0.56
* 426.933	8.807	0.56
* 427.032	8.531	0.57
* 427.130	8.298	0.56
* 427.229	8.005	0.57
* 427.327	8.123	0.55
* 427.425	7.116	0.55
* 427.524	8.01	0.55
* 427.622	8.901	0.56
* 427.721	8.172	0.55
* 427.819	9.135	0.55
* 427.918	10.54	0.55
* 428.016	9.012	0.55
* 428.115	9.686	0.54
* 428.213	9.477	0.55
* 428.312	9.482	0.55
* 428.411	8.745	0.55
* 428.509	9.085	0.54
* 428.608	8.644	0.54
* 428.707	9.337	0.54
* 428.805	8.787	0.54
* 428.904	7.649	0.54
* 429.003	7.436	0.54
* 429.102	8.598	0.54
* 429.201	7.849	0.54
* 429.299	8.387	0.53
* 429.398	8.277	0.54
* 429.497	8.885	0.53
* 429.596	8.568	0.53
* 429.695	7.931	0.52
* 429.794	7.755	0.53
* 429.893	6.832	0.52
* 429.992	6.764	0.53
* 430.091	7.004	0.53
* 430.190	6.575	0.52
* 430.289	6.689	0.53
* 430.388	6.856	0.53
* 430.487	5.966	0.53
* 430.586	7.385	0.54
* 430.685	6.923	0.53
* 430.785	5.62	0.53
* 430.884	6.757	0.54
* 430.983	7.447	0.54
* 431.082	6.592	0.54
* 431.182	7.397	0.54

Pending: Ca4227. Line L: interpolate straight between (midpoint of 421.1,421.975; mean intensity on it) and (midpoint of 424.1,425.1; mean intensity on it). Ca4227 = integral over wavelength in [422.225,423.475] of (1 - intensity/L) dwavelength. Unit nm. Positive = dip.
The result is 0.12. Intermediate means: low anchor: 8.96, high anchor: 9.6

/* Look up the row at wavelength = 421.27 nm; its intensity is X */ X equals 8.404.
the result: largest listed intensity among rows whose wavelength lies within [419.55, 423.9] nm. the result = 10.23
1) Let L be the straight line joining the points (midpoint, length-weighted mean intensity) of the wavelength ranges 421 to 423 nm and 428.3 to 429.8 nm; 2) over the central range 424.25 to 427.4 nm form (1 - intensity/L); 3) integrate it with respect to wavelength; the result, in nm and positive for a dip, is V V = -0.27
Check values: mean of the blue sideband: 8.51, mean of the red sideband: 8.46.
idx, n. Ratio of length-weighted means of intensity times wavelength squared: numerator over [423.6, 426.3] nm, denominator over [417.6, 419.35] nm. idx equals 1.1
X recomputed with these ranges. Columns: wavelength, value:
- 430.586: 7.385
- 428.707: 9.337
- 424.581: 9.452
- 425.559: 9.352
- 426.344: 9.393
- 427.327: 8.123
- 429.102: 8.598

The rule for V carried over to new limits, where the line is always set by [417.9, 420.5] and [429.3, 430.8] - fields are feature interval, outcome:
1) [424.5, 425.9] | -0.24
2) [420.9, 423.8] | -0.18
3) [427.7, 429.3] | -0.30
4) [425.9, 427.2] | -0.27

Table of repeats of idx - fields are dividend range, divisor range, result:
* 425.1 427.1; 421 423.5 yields 1.09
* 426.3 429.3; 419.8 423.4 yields 1.05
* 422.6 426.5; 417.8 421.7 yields 1.07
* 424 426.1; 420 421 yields 1.07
